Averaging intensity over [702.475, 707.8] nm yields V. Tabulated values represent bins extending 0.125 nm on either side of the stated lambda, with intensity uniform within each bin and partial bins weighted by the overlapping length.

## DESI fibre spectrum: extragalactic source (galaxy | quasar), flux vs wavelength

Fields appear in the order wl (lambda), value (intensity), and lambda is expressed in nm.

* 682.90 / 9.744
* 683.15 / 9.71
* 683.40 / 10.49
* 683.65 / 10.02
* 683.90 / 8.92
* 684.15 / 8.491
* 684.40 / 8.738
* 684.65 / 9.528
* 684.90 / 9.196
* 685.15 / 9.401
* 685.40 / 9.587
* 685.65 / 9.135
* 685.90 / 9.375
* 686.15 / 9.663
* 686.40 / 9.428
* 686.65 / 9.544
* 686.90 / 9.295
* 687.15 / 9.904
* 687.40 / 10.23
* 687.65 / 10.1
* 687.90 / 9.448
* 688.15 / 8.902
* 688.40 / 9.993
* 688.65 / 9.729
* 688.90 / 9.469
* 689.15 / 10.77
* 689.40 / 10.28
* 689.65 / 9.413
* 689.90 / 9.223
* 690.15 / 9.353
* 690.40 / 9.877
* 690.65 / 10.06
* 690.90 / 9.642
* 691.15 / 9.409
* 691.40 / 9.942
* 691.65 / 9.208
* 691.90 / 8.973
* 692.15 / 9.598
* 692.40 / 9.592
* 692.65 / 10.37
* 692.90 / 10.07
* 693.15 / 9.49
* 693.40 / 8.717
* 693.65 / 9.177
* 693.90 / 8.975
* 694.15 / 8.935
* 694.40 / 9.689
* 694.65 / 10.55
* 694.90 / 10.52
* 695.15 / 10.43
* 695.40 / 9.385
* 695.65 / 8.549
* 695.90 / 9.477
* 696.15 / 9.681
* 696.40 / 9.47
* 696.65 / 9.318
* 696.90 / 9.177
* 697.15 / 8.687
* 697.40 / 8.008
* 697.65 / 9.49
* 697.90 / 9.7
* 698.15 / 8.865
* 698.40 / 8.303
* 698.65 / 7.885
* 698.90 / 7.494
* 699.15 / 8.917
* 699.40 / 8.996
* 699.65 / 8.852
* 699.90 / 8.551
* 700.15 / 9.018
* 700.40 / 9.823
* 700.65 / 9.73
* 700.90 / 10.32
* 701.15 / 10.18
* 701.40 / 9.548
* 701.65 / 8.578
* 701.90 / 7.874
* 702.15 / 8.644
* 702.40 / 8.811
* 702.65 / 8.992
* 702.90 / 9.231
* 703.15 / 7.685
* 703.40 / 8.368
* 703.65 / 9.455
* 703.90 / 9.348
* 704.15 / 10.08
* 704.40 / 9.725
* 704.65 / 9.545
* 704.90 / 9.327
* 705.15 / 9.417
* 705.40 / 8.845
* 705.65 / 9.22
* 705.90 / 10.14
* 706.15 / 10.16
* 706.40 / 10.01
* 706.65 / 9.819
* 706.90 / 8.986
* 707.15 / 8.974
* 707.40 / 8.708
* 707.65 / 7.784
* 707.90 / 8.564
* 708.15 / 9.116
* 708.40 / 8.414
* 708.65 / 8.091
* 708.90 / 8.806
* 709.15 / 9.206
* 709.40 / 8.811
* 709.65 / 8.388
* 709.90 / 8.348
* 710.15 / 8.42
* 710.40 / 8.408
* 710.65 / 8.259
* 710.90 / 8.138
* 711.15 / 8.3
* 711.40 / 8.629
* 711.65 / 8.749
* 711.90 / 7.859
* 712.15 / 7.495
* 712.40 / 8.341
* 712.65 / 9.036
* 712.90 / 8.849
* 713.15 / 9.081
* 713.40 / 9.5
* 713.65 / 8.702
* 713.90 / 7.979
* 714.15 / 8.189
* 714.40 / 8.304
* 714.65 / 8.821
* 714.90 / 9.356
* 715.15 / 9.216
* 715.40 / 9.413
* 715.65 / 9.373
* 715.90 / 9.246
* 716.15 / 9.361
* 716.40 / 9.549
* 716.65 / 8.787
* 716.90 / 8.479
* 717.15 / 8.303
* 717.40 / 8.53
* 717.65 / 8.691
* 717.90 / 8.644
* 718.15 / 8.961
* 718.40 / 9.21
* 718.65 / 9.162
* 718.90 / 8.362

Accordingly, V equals 9.22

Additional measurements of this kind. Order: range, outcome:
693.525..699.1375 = 9.17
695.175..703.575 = 8.98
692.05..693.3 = 9.81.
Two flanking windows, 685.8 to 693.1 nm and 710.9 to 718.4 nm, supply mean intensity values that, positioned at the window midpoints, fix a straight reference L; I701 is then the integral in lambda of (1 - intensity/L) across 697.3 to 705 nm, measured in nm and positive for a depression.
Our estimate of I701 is 0.19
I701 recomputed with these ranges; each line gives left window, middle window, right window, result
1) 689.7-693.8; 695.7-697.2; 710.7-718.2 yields 0.01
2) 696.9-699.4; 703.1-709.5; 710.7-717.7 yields -0.32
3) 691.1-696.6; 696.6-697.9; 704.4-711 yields 0.06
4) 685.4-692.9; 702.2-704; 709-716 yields 0.05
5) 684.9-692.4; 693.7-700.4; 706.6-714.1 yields 0.06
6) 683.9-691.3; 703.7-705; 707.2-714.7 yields -0.12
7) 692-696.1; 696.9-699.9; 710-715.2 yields 0.22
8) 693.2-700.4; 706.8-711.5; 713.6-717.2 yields 0.22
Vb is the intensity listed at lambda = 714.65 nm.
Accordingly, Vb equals 8.821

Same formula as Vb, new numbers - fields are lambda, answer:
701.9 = 7.874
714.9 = 9.356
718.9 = 8.362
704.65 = 9.545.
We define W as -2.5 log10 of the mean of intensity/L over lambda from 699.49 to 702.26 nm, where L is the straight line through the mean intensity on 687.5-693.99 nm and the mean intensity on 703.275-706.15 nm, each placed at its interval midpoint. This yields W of 0.03 mag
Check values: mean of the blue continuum 9.61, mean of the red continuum 9.44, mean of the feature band 9.19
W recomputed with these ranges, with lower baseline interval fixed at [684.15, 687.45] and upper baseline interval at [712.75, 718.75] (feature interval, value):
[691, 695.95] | -0.032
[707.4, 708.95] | 0.070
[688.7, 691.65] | -0.046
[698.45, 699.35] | 0.125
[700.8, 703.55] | 0.025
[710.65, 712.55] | 0.094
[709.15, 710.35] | 0.055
